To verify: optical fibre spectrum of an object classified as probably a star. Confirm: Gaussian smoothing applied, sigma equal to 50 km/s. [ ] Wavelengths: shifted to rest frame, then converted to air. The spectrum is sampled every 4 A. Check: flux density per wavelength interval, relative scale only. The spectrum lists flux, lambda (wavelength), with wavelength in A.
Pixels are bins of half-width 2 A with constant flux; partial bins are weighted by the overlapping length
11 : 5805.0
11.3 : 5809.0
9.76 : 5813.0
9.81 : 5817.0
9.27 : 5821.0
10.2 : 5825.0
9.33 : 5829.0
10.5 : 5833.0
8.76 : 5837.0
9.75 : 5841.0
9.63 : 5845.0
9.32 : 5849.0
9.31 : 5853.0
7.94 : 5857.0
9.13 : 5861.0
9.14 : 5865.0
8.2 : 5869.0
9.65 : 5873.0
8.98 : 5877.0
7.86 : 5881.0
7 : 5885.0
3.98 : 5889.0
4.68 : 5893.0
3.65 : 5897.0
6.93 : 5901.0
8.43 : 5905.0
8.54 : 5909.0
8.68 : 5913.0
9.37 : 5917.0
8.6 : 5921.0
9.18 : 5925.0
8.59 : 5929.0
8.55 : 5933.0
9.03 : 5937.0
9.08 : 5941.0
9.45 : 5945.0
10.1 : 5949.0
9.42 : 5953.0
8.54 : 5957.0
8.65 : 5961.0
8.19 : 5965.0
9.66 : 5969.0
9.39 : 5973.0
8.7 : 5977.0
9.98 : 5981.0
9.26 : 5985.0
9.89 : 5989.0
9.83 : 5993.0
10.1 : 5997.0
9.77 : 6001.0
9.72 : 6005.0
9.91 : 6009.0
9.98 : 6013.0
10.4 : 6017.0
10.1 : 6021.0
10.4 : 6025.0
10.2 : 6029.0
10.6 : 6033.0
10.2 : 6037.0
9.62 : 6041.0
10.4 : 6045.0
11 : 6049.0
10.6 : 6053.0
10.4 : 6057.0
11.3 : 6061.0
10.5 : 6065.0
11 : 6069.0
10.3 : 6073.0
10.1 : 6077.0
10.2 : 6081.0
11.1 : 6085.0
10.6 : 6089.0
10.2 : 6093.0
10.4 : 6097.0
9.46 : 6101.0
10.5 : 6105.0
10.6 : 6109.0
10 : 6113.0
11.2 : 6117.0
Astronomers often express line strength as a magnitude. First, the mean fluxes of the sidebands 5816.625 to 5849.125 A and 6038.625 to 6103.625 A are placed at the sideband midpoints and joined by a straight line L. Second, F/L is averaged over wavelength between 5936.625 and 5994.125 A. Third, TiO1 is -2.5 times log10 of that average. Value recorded 0.09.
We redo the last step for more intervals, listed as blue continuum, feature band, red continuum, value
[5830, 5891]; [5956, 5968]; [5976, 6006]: 0.11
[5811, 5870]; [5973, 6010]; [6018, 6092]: 0.05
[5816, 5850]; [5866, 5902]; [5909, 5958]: 0.34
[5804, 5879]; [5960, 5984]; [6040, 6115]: 0.10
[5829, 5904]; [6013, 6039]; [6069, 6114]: -0.07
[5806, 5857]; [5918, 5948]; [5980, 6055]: 0.11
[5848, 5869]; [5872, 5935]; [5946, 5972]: 0.18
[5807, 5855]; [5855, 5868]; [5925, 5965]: 0.10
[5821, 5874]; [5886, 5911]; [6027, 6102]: 0.49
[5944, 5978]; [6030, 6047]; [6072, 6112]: -0.04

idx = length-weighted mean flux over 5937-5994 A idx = 9.28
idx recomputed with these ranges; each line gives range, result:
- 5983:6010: 9.78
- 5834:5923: 8.1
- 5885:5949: 7.83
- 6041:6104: 10.5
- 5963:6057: 9.92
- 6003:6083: 10.3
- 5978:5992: 9.65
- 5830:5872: 9.18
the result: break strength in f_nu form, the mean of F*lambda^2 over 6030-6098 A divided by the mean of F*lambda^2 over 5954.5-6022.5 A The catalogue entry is 1.13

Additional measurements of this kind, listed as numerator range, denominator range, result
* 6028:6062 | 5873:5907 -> 1.66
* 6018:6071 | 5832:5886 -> 1.25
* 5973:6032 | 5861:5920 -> 1.35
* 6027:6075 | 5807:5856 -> 1.17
